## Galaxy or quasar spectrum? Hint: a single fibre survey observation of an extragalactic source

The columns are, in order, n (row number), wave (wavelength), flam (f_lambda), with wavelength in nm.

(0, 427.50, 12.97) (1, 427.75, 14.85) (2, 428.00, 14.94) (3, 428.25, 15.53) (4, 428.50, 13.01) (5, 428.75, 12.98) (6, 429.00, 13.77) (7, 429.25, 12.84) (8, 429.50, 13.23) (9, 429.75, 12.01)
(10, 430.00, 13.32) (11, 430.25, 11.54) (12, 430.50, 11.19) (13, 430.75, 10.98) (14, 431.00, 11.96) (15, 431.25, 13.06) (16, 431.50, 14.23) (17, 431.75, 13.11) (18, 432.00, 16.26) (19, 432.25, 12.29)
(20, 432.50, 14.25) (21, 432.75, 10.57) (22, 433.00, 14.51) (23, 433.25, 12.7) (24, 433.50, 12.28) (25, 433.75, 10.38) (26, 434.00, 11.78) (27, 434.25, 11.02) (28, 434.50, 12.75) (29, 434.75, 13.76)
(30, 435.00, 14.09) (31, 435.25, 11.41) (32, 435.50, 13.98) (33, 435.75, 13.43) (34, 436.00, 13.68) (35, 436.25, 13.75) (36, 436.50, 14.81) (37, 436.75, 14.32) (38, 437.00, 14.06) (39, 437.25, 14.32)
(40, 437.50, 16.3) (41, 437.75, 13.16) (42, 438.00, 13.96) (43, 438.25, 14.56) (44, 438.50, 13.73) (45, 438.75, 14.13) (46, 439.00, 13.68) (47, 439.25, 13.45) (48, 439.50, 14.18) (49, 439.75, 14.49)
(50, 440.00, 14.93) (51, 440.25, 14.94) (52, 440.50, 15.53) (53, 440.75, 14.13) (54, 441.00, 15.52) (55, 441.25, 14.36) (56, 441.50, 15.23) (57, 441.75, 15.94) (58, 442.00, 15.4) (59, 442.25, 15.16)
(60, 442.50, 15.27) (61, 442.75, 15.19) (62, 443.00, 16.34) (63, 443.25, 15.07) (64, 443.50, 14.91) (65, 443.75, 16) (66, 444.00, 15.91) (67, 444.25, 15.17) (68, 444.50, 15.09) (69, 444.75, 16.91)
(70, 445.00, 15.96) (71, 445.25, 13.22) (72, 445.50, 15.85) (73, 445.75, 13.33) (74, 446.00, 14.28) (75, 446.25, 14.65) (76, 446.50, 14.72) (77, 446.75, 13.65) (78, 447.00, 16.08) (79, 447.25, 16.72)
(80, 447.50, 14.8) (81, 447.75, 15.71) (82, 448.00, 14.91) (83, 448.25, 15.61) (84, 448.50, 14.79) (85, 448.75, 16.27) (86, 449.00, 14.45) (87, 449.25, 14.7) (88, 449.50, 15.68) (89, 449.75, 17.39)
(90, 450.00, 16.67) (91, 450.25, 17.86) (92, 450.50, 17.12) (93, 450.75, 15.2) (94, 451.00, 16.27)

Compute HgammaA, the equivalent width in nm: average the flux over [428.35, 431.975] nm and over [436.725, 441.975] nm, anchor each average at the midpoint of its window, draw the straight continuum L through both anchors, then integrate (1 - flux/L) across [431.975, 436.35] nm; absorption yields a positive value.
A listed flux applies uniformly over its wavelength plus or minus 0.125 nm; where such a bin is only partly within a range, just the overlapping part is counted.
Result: 0.22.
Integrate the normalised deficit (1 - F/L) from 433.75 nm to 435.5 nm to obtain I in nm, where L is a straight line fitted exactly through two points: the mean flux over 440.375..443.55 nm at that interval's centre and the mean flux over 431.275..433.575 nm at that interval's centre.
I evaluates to 0.17 nm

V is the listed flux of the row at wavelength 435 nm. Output 14.09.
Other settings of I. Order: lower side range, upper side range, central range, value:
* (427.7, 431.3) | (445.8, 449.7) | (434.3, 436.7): 0.04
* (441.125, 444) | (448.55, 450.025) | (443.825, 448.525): 0.13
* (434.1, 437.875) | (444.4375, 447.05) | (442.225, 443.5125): -0.08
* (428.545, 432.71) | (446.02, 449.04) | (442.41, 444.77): -0.14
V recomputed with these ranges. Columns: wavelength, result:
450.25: 17.86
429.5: 13.23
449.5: 15.68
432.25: 12.29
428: 14.94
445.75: 13.33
